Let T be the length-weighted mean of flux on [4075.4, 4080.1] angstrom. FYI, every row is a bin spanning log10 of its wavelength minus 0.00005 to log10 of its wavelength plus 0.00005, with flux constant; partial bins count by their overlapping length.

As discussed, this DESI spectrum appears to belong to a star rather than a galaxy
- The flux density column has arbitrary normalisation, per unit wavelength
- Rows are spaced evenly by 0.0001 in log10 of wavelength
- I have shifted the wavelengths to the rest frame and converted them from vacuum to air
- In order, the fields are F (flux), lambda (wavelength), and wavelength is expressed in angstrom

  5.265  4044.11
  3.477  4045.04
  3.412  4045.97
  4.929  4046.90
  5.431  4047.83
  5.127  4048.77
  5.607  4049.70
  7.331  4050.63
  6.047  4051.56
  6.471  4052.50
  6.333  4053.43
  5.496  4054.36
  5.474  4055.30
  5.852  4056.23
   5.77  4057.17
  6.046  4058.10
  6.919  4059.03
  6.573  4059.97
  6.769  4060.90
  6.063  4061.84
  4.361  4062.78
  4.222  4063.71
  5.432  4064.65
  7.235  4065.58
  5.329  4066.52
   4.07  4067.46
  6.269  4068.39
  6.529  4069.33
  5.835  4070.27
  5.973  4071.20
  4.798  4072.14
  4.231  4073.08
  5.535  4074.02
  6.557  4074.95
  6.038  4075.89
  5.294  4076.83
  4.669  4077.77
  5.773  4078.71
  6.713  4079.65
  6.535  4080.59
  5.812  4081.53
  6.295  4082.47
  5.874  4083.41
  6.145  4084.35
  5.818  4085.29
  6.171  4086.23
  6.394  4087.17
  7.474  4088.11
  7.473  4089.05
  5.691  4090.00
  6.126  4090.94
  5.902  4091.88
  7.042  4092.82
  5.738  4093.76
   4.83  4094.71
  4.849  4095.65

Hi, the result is 5.69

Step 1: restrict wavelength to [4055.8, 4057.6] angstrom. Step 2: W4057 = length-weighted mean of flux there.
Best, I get 5.79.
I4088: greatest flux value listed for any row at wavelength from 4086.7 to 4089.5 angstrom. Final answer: 7.474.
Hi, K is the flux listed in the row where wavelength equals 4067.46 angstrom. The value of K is 4.07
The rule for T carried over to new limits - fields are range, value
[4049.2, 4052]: 6.33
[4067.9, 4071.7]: 6.13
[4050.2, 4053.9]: 6.54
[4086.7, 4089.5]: 7.12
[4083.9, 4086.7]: 6.05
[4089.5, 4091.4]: 5.9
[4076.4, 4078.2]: 4.98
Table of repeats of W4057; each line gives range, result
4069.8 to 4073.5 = 5.22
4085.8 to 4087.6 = 6.29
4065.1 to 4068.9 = 5.74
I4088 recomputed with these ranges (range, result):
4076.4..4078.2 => 5.294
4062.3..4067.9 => 7.235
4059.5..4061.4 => 6.769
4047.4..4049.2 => 5.431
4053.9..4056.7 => 5.852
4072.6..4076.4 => 6.557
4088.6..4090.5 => 7.473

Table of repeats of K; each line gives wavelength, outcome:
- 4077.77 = 4.669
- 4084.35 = 6.145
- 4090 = 5.691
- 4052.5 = 6.471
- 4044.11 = 5.265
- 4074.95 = 6.557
